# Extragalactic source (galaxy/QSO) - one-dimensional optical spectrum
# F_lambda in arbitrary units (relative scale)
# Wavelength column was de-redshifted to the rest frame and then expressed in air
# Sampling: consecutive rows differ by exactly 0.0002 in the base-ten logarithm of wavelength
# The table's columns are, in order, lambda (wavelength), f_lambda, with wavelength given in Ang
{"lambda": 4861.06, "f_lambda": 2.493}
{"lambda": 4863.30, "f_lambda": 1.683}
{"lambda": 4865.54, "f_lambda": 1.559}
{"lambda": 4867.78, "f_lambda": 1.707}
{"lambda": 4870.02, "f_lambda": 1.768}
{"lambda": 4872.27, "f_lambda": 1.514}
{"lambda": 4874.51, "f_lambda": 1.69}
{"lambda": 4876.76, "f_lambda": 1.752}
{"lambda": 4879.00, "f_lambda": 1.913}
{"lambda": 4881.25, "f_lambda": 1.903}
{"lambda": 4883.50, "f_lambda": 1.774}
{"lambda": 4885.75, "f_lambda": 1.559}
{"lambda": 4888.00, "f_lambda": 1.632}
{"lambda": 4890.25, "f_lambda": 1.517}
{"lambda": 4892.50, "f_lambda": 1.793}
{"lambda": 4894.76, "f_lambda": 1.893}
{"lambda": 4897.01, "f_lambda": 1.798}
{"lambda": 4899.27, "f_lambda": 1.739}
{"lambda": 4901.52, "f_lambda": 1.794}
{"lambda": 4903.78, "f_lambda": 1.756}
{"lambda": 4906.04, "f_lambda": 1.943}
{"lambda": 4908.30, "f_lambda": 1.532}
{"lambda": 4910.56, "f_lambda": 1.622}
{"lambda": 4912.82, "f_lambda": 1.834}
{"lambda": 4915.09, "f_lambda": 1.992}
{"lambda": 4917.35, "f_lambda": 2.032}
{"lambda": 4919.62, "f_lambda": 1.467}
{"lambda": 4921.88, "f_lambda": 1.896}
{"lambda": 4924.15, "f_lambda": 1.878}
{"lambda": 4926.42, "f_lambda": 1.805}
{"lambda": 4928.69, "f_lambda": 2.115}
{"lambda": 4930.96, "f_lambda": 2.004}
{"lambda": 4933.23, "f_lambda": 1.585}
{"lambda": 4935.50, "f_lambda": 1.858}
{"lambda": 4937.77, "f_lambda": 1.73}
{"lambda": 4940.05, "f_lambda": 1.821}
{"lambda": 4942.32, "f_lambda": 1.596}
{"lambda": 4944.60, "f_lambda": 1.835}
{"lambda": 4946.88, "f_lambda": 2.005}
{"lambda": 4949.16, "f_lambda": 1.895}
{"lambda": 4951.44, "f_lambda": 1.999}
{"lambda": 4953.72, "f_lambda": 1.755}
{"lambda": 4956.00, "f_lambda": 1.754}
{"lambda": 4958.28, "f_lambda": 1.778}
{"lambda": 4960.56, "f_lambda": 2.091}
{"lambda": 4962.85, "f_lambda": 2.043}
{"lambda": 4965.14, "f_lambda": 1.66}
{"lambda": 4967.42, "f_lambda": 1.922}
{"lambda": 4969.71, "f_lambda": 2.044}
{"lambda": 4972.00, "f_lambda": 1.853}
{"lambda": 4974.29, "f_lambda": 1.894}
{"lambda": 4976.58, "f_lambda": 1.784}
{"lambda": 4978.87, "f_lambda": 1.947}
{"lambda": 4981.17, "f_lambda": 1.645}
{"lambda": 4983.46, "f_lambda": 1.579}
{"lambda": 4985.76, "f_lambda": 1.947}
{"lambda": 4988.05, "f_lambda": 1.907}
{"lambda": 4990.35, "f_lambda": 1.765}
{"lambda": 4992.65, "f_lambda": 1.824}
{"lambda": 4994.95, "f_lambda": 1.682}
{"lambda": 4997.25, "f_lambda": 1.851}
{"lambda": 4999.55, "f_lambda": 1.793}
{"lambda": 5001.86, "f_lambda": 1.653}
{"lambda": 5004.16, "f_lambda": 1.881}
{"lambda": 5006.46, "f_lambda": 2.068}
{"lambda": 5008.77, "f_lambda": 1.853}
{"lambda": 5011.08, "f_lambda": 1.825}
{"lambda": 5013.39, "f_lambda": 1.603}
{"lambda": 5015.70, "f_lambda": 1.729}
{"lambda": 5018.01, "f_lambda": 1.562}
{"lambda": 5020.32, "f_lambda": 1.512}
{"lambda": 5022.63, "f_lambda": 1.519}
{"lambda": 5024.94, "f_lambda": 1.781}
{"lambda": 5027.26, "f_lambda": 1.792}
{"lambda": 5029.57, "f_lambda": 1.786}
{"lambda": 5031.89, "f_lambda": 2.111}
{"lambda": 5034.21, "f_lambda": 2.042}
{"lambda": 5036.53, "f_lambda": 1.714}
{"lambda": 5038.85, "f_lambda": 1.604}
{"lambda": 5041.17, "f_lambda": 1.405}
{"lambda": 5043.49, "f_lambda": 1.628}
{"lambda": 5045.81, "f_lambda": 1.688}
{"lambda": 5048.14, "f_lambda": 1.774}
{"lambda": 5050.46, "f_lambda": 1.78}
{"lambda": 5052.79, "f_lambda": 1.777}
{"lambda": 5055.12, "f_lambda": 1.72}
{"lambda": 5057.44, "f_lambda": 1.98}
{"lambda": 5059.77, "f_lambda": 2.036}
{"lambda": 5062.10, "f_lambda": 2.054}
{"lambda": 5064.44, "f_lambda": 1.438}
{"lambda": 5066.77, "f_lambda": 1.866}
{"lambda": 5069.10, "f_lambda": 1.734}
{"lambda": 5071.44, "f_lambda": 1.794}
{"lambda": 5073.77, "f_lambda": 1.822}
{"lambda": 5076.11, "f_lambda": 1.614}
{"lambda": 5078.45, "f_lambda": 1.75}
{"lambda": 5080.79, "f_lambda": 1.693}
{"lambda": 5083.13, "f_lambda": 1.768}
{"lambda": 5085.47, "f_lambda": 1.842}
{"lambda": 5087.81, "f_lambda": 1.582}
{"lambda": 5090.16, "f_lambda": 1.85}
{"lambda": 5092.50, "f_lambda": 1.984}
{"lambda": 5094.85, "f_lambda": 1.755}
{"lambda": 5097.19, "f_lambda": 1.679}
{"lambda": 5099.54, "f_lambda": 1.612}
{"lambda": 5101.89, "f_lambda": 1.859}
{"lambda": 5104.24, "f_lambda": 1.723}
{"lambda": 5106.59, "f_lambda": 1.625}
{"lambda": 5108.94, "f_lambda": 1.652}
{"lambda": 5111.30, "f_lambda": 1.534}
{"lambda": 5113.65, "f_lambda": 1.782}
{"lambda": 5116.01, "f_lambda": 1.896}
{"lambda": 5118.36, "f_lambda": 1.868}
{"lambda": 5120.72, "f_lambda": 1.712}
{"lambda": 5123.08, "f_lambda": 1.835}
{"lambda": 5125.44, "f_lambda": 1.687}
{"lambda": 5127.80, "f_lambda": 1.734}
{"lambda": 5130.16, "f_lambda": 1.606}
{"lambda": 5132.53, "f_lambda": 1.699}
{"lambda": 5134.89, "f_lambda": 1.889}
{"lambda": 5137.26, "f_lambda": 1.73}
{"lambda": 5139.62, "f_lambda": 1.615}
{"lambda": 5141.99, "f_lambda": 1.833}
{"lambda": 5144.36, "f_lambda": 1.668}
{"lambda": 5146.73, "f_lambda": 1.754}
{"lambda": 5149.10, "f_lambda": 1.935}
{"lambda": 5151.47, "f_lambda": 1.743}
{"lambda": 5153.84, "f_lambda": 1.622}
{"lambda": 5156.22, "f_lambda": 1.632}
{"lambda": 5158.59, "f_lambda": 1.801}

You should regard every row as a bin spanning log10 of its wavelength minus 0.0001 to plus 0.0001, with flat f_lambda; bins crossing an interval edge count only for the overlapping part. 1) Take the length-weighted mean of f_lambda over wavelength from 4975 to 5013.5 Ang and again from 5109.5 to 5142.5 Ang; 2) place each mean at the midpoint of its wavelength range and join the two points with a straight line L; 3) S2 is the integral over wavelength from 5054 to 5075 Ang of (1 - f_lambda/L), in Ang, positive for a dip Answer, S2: -0.7 Ang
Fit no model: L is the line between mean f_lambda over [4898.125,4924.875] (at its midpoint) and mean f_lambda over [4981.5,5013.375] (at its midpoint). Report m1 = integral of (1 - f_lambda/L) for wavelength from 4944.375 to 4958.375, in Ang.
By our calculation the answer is -0.6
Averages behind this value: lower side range 1.79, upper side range 1.81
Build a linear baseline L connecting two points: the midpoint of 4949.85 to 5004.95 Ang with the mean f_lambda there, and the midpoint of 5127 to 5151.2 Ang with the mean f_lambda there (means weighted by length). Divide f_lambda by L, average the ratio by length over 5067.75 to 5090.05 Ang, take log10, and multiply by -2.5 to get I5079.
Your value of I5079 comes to 0.02 mag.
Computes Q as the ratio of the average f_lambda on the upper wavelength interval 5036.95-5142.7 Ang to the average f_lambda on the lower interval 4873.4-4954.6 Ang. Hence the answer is 1.0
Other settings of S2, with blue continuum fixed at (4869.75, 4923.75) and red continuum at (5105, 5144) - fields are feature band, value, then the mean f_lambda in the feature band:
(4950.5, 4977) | -2.0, 1.88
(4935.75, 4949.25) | -0.5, 1.81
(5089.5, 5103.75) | -0.4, 1.78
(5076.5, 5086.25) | -0.1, 1.75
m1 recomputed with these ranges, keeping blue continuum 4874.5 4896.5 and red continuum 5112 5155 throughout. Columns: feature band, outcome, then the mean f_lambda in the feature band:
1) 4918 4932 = -0.9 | 1.87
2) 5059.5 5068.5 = -0.4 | 1.82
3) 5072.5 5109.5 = 0.3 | 1.74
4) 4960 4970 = -1.1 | 1.94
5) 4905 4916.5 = -0.3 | 1.79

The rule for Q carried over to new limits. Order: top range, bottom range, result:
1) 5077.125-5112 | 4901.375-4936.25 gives 0.95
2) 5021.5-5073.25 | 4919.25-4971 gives 0.96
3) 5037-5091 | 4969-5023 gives 0.98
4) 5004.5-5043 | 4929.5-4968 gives 0.95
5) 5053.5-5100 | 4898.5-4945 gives 0.99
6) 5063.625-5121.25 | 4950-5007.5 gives 0.94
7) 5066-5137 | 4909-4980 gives 0.94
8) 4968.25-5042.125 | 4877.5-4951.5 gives 0.99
